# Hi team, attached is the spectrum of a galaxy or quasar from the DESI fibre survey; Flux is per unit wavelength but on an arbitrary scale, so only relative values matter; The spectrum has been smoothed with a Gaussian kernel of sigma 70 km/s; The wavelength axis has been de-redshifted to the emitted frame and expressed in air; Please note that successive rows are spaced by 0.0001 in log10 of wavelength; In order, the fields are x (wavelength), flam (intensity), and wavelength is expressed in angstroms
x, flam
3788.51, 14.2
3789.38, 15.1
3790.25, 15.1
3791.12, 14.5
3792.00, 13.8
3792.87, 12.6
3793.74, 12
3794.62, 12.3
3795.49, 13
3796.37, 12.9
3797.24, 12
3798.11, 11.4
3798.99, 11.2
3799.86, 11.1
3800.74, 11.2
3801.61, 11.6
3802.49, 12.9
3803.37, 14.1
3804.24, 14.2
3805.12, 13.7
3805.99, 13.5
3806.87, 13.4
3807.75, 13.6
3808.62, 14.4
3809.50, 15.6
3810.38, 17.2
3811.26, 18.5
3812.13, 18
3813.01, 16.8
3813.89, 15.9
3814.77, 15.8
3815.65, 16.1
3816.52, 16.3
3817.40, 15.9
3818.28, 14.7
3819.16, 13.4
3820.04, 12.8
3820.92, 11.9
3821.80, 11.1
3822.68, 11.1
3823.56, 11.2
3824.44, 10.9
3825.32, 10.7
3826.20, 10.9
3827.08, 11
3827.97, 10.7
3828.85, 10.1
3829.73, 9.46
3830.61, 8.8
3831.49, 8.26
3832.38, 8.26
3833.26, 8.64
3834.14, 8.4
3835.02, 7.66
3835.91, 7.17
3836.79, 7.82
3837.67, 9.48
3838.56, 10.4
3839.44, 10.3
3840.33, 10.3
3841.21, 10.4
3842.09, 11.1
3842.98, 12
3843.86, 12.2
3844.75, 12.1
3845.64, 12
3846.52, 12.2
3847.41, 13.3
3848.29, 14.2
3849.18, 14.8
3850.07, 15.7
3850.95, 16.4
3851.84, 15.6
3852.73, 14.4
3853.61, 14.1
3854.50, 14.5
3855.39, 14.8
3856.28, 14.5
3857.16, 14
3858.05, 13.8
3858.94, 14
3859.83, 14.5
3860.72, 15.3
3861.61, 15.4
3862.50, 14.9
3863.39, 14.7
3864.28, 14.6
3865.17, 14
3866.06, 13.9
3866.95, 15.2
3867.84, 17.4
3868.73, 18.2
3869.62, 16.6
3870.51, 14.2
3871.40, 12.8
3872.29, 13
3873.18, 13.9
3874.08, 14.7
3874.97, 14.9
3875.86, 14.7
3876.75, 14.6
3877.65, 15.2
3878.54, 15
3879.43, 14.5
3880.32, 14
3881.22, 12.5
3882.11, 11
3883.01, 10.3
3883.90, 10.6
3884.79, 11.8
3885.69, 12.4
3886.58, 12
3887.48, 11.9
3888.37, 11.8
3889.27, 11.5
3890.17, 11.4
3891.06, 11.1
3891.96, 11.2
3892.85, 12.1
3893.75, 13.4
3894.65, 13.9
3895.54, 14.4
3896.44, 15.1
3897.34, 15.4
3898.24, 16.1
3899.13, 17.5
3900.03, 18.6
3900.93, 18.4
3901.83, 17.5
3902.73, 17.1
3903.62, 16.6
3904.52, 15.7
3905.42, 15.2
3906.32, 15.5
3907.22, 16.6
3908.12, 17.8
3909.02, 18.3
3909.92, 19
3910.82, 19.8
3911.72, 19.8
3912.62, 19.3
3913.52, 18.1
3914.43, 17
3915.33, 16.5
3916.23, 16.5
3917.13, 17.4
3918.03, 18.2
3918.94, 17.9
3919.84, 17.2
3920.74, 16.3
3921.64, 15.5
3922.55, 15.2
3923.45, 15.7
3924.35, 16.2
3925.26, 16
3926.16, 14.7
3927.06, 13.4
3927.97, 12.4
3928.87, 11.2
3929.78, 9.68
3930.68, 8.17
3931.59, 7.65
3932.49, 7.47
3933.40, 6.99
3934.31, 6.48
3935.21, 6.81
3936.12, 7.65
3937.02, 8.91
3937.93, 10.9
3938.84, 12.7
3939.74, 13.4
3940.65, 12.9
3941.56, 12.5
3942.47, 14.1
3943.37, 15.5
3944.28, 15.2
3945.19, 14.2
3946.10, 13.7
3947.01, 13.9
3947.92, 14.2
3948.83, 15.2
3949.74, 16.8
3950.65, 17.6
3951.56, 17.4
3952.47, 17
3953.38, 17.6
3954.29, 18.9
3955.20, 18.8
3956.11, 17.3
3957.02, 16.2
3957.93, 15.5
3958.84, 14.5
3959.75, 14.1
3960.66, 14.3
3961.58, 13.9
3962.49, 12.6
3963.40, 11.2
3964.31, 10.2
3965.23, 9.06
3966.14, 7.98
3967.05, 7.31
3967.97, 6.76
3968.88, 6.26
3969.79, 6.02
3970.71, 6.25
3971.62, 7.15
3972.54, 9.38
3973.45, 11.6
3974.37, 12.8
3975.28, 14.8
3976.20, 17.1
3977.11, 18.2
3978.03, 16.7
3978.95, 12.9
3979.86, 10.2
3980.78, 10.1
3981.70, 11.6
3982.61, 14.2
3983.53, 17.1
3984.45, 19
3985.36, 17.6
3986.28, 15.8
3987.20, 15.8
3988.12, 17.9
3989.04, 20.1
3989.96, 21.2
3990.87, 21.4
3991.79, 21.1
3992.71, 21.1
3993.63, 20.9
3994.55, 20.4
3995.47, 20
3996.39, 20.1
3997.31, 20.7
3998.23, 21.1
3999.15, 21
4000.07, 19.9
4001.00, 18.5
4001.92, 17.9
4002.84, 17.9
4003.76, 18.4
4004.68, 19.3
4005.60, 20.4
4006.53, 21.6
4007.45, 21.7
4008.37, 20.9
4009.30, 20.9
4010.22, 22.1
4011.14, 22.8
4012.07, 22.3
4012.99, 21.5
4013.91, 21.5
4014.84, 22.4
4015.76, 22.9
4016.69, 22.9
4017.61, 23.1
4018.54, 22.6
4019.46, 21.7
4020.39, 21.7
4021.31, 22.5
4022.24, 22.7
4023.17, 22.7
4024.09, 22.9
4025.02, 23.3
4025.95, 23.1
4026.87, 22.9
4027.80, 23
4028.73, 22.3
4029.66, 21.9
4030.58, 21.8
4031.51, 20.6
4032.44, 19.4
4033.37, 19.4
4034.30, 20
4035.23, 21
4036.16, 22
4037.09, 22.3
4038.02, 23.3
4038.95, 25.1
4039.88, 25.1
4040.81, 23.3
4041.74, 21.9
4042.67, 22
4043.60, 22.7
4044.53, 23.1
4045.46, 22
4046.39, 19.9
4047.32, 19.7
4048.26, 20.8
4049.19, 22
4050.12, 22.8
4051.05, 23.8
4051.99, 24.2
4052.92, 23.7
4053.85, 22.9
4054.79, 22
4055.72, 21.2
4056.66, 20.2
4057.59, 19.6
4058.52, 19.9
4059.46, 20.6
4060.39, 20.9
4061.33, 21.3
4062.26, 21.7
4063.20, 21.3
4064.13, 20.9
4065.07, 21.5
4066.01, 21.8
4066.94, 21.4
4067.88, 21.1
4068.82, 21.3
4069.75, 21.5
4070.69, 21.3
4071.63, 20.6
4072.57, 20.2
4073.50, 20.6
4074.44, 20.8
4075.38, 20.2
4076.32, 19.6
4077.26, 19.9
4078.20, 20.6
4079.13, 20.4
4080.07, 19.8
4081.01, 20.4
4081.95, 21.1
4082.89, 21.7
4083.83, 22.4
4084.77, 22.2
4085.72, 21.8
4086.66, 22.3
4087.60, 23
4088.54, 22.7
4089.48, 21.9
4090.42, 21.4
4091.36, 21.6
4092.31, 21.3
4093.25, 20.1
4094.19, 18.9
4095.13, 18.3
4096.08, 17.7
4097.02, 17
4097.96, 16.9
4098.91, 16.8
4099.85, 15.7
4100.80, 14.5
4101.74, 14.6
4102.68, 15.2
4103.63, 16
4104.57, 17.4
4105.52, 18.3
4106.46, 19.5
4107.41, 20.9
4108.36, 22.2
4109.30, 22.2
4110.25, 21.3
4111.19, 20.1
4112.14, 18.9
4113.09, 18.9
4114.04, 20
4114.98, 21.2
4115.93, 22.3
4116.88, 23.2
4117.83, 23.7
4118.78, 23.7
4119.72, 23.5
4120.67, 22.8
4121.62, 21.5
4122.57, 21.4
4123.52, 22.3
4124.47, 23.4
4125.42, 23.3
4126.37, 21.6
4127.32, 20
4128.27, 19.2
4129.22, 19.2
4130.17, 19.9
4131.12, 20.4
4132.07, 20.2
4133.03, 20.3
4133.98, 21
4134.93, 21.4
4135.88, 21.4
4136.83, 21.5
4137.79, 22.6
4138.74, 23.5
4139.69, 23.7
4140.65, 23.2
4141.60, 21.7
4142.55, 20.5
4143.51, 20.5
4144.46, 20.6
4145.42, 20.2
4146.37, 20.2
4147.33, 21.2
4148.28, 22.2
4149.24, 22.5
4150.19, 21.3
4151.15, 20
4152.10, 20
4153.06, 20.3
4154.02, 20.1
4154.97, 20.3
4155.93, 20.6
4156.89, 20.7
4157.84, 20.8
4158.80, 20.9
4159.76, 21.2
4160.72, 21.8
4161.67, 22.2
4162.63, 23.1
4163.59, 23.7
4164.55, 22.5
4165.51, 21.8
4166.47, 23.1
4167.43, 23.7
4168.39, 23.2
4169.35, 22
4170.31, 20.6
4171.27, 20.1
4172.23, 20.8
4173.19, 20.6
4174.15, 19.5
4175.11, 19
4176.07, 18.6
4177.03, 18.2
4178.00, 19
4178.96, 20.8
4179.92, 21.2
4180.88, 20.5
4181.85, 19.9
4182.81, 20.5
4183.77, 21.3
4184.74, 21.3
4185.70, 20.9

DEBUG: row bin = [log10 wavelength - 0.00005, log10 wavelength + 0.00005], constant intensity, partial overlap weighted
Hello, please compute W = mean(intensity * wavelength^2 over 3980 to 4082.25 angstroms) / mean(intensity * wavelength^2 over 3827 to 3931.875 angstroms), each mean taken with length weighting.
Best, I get 1.62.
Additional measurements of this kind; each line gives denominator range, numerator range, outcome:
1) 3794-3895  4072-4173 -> 1.84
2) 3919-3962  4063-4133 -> 1.61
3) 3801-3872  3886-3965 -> 1.15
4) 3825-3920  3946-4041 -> 1.38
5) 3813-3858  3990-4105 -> 1.92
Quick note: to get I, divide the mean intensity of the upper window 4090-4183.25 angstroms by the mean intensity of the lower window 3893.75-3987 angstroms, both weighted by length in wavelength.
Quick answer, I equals 1.5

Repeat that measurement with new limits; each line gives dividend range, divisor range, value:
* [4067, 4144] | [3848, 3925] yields 1.36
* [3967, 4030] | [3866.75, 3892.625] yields 1.38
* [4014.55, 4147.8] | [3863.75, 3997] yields 1.47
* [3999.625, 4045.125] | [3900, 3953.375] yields 1.48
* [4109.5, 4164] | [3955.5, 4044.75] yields 1.17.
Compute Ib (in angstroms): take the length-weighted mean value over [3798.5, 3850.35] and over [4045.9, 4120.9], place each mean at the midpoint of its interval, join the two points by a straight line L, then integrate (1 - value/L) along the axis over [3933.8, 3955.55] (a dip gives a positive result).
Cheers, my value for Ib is 3.2 angstroms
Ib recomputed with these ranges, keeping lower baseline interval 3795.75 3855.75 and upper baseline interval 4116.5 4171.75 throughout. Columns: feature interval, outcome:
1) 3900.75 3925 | -3.5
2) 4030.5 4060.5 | -4.8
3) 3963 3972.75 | 5.1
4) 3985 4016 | -4.9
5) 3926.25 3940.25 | 5.3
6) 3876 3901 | 1.6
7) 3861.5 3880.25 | -1.4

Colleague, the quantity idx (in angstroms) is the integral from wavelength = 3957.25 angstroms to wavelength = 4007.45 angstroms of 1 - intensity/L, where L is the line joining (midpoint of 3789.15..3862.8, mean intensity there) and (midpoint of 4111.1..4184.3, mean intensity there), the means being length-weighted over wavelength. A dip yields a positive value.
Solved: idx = 4.6 angstroms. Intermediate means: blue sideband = 12.8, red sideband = 21.2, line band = 15.4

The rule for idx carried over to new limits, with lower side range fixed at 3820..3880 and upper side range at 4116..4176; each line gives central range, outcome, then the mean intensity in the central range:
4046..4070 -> -3.3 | 21.5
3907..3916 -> -2.3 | 18.2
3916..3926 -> -1.1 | 16.5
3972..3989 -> 1.9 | 14.7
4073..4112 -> 0.3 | 19.7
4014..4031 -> -4.5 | 22.6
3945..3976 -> 5.8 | 13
